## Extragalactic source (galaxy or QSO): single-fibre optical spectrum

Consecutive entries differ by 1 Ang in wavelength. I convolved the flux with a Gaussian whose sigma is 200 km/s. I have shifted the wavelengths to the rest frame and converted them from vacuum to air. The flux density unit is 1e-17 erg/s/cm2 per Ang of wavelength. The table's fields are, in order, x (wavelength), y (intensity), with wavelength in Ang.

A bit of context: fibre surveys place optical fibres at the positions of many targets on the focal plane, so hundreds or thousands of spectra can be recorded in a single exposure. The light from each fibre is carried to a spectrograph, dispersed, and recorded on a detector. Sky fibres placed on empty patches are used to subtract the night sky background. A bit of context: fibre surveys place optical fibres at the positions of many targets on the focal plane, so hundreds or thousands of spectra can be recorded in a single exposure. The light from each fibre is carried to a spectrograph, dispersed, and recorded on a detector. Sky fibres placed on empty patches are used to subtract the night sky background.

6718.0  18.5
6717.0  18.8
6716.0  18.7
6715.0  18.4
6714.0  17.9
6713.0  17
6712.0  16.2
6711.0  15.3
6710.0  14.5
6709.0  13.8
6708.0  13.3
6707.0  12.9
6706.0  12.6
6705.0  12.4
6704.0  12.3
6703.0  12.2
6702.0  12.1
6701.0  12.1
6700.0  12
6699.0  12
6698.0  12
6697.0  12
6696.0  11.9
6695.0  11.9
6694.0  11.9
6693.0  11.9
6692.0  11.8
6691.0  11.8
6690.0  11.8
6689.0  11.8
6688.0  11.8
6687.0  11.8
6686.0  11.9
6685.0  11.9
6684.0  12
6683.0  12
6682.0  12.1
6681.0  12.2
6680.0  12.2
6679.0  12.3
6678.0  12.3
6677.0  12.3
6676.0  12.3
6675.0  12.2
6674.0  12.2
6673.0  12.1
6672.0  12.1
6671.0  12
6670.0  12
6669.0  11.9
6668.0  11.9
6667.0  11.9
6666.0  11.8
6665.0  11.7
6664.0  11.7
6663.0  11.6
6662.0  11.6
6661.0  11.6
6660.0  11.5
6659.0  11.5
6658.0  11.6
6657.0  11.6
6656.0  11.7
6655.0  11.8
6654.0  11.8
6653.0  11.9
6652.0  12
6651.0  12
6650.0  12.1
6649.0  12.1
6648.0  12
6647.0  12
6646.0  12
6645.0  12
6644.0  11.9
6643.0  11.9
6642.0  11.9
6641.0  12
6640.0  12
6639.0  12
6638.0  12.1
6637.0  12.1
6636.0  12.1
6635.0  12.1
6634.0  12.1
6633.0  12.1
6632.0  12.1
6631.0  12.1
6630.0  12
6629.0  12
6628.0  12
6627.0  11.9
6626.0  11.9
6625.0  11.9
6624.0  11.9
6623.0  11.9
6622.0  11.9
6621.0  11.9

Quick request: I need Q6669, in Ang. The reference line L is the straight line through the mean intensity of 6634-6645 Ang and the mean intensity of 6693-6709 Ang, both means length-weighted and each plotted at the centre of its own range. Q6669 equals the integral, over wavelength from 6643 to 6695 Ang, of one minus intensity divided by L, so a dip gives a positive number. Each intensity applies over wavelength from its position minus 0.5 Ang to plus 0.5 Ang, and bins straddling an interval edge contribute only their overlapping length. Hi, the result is 0.9 Ang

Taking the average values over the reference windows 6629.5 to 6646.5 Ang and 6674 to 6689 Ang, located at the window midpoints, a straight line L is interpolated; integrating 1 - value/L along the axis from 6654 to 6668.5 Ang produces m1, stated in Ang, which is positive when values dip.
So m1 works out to 0.5 Ang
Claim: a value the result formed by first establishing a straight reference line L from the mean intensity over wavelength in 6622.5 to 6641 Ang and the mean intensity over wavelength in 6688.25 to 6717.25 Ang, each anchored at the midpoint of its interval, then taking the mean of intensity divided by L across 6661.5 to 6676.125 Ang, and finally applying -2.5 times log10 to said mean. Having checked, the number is 0.076 mag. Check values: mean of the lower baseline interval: 12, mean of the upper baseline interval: 13.5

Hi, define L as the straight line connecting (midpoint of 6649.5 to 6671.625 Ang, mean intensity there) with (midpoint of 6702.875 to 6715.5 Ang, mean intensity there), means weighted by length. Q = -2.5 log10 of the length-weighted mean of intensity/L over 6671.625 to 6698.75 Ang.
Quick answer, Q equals 0.101 mag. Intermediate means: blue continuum 11.8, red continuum 14.6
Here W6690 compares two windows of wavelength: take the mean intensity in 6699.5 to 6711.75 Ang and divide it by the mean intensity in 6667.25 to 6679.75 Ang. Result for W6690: 1.1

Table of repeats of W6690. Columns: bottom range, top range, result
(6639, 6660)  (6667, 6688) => 1.02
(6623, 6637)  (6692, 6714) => 1.09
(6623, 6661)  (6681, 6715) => 1.08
